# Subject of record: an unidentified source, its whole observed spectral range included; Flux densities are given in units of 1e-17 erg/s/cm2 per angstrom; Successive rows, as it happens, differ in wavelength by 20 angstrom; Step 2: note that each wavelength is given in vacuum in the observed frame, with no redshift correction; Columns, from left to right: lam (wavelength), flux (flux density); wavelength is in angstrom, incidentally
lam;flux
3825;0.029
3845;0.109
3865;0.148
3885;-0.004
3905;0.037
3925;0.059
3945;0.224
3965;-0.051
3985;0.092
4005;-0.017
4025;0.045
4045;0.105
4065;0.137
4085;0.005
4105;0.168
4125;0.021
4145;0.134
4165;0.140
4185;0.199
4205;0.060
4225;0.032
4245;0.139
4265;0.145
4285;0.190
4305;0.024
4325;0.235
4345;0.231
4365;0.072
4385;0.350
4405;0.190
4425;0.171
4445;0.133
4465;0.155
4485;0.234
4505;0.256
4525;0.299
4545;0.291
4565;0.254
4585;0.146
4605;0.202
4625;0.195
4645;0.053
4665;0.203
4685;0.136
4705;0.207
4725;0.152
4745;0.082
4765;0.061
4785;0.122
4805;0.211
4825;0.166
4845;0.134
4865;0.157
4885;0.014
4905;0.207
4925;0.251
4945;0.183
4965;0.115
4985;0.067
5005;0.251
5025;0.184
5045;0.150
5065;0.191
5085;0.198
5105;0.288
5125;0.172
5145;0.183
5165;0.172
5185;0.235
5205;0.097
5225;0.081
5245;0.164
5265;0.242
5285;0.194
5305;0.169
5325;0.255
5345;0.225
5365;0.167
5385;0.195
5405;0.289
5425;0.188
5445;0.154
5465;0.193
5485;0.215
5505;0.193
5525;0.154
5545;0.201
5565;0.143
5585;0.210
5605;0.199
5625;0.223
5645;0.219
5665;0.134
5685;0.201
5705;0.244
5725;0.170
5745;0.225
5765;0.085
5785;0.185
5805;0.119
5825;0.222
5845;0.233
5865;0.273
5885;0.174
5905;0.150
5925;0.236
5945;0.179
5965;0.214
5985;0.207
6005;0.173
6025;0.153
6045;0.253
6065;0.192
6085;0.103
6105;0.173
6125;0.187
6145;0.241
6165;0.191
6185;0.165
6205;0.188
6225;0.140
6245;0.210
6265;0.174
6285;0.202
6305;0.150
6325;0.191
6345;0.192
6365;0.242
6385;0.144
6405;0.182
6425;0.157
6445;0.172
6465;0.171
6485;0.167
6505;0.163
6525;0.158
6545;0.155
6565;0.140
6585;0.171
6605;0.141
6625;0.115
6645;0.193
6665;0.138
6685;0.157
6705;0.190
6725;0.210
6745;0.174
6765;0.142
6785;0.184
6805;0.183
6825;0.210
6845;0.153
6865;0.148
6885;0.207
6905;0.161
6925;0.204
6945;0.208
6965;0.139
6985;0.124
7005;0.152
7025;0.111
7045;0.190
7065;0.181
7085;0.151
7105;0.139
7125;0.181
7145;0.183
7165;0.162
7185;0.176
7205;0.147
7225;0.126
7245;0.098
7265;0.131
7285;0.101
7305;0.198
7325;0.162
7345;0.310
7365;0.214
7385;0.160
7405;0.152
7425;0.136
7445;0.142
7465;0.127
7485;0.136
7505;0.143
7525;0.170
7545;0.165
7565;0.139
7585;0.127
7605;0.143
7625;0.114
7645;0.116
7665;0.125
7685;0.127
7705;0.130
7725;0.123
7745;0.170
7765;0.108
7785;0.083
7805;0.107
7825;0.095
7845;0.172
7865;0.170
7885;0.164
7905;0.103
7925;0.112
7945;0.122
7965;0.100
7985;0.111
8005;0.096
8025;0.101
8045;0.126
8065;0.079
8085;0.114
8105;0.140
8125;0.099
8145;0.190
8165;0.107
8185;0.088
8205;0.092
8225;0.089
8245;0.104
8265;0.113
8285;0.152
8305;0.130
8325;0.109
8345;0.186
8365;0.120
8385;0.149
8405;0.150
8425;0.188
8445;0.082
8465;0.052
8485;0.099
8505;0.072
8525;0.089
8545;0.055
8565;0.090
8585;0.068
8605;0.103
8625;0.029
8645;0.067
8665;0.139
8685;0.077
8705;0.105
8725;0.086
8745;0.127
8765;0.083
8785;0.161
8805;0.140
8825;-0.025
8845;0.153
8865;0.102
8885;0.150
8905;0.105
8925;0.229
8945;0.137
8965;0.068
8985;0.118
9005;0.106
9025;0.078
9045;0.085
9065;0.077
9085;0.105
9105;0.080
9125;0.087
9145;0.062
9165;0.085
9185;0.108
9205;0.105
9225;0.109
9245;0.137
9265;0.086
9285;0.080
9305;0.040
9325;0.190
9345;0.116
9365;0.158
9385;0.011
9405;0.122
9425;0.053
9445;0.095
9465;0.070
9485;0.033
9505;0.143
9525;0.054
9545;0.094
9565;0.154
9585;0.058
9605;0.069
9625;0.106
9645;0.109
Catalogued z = 0.120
